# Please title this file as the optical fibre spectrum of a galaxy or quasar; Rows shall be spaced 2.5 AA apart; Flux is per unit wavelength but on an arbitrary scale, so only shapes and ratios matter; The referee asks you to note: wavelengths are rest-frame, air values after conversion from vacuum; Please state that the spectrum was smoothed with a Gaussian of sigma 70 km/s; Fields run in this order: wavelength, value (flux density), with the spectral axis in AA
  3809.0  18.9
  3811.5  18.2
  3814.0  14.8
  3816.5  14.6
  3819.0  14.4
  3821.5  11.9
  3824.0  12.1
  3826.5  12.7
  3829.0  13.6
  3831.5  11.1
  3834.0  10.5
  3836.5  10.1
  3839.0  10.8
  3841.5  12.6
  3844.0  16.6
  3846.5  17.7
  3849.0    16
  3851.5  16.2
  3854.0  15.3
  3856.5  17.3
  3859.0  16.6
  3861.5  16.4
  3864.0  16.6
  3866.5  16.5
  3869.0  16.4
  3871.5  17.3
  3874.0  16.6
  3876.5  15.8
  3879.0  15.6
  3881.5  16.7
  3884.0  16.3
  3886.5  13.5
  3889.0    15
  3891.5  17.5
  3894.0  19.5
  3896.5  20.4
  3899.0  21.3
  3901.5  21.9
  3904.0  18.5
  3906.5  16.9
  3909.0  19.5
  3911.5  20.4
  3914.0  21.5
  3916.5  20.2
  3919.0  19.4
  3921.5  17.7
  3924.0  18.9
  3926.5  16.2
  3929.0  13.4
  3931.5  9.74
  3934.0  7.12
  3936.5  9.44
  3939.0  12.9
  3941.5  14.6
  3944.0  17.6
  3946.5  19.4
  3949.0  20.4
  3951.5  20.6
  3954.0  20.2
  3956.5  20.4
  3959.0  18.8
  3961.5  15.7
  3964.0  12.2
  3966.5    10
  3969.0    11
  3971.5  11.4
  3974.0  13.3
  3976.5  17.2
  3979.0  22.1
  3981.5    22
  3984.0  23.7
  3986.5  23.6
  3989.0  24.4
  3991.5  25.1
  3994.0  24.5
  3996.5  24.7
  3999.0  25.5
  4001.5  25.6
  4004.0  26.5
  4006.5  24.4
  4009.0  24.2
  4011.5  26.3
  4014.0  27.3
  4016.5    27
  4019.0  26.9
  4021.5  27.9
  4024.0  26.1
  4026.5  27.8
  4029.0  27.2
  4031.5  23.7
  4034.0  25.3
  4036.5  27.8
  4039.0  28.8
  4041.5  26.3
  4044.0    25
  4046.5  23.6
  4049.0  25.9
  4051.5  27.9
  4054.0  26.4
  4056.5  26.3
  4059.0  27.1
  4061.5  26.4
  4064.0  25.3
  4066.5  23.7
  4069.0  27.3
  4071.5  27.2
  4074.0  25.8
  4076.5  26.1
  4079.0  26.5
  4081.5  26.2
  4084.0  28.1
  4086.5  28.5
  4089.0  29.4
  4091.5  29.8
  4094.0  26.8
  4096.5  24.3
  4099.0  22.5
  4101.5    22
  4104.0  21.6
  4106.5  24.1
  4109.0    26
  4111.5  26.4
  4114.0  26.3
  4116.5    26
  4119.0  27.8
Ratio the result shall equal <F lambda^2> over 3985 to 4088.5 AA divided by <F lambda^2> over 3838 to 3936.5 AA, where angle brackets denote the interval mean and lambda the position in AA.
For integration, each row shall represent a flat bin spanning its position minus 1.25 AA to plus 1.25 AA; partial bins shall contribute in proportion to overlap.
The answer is 1.69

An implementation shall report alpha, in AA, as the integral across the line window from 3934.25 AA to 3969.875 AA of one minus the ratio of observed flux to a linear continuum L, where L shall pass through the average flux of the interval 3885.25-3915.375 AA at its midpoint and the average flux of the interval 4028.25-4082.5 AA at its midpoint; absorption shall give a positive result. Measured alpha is 9.25 AA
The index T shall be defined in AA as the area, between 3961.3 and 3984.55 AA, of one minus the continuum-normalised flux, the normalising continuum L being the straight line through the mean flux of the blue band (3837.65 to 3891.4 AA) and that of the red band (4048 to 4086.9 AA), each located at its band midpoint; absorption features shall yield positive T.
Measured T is 6.4 AA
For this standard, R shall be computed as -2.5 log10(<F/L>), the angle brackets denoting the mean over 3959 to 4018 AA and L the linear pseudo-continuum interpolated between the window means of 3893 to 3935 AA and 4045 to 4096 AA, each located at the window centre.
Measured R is 0.05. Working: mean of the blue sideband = 17.9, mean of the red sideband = 26.7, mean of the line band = 21.2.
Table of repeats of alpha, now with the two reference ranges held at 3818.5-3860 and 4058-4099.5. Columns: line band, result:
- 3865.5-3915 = -3.8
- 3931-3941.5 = 4.8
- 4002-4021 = -2.6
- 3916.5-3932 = 1.5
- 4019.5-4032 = -1.6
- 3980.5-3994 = -1.3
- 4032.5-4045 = -1.1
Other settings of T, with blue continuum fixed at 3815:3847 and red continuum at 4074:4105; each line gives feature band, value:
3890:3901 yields -2.4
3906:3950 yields 3.3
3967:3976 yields 3.5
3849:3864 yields -2.3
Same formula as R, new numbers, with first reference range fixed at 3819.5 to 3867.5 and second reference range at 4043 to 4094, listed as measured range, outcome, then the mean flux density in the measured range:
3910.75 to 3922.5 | -0.09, 19.9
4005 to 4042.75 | -0.10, 26.5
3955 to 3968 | 0.32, 15.4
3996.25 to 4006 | -0.12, 25.6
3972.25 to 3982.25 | 0.19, 18.1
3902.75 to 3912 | -0.06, 18.7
